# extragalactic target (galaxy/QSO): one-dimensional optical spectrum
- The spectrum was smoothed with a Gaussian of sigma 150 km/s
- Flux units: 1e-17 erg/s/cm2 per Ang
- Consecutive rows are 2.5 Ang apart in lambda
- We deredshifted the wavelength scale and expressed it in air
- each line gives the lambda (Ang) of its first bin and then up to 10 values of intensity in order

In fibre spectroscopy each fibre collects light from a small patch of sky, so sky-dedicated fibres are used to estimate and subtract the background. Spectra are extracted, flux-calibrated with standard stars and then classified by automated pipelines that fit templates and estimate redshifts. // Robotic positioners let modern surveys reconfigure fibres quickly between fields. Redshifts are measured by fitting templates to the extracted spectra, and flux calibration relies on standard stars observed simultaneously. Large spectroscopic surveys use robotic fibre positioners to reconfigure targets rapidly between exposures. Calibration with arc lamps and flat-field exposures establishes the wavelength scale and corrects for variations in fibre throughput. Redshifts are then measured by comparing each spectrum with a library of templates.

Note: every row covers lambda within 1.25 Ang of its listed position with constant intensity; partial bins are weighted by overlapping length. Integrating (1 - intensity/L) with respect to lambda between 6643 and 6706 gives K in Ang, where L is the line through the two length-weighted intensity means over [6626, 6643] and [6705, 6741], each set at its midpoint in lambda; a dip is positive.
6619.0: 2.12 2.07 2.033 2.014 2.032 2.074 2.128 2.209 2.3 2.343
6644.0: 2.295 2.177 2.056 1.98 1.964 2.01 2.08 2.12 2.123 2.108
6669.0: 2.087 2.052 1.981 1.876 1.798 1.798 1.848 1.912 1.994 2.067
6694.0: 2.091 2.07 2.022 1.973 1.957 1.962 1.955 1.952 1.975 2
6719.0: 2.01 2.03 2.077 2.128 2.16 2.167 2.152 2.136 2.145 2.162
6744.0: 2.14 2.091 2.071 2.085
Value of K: 3.1 Ang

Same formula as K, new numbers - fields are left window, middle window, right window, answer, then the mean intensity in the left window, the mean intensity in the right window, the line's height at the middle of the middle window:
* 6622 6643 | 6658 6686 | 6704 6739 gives 1.6 Ang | 2.14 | 2.05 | 2.1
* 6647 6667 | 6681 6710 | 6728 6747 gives 1.7 Ang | 2.06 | 2.15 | 2.1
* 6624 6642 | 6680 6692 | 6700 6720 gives 0.7 Ang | 2.14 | 1.97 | 2.03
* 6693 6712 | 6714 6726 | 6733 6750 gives 0.2 Ang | 2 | 2.13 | 2.06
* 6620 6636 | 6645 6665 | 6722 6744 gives 0.2 Ang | 2.07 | 2.14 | 2.08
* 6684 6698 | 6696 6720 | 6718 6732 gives 0.8 Ang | 2.01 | 2.09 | 2.05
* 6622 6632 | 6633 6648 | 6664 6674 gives -1.4 Ang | 2.04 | 2.07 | 2.05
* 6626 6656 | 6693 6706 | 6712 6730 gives 0.3 Ang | 2.13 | 2.05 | 2.07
